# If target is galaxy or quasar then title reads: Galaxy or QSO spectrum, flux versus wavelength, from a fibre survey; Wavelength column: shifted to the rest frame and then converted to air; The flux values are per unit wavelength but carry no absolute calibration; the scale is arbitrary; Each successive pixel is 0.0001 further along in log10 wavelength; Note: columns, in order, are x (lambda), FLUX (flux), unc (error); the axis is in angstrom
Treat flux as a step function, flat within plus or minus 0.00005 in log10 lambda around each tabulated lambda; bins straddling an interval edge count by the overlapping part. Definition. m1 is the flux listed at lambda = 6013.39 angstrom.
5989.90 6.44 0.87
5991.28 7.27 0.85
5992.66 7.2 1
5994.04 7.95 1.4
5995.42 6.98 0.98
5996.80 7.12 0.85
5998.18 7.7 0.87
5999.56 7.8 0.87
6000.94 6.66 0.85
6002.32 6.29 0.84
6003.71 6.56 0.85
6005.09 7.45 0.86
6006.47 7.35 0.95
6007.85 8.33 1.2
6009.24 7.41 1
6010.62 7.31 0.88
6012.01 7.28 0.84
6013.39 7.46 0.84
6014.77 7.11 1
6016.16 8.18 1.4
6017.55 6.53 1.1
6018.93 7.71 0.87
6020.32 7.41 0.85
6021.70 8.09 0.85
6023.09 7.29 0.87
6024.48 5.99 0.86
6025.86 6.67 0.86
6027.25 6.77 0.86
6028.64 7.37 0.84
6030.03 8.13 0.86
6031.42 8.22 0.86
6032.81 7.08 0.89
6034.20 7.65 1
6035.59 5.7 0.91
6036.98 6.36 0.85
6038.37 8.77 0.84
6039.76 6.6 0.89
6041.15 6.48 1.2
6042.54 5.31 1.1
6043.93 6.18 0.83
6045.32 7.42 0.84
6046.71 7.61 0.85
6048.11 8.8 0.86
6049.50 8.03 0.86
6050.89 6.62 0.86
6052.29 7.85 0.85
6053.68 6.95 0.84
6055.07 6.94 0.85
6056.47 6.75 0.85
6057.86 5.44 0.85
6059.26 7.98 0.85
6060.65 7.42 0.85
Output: 7.46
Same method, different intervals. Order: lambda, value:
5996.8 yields 7.12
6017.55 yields 6.53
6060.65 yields 7.42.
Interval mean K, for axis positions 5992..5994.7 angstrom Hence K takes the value 7.58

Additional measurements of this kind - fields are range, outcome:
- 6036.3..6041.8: 7.06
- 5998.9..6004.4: 6.82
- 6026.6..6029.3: 7.07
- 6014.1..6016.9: 7.61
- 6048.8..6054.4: 7.37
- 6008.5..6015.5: 7.32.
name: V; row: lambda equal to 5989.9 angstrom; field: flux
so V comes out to 6.44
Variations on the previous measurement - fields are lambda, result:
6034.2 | 7.65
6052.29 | 7.85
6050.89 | 6.62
